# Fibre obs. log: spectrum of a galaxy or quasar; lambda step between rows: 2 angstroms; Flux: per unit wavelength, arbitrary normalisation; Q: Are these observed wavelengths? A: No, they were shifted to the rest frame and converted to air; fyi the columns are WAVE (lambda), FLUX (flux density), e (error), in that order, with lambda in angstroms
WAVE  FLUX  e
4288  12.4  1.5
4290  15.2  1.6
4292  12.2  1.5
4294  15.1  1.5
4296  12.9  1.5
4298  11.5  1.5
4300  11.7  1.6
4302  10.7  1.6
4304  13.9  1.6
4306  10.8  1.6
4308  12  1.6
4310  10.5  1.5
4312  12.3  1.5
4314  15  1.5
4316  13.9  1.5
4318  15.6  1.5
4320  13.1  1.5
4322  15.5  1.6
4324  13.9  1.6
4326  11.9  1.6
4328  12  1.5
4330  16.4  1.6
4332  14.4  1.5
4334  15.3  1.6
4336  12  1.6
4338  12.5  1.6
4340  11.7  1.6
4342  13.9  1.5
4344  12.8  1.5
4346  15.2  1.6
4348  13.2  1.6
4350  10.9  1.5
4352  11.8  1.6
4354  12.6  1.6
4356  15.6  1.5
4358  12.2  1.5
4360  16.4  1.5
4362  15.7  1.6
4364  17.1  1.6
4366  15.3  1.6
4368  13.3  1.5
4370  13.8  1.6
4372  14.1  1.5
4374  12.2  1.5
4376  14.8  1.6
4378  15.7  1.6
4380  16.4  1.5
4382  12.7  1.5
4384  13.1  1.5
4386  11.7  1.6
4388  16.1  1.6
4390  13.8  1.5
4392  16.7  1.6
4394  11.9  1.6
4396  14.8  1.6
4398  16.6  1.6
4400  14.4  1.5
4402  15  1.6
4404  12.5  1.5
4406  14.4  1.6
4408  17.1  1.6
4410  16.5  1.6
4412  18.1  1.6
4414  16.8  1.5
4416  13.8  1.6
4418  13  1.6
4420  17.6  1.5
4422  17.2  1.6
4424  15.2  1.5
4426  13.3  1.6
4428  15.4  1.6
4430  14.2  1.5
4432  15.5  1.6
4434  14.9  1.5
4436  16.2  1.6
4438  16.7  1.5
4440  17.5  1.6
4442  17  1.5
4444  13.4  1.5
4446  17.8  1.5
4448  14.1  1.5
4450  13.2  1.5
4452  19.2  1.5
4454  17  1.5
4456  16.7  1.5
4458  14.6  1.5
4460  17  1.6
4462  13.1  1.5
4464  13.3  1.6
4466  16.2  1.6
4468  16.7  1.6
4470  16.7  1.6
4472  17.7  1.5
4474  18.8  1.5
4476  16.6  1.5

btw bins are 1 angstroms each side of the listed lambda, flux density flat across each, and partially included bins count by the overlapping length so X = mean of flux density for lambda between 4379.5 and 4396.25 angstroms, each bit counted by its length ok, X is 14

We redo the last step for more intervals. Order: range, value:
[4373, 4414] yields 14.8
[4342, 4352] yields 13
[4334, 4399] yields 14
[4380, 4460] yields 15.3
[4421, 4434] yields 15.1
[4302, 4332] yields 13.3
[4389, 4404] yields 14.6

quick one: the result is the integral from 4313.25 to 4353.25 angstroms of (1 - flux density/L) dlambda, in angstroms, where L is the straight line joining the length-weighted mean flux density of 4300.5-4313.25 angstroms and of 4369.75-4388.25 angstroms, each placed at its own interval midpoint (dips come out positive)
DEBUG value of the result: -3.1 angstroms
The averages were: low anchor 11.8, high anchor 14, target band 13.5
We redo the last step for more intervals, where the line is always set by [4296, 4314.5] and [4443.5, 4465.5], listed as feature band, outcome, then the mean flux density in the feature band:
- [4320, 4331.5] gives -1.3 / 13.9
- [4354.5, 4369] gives -1.8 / 15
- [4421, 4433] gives -0.2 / 15.1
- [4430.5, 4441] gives -0.7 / 16.1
